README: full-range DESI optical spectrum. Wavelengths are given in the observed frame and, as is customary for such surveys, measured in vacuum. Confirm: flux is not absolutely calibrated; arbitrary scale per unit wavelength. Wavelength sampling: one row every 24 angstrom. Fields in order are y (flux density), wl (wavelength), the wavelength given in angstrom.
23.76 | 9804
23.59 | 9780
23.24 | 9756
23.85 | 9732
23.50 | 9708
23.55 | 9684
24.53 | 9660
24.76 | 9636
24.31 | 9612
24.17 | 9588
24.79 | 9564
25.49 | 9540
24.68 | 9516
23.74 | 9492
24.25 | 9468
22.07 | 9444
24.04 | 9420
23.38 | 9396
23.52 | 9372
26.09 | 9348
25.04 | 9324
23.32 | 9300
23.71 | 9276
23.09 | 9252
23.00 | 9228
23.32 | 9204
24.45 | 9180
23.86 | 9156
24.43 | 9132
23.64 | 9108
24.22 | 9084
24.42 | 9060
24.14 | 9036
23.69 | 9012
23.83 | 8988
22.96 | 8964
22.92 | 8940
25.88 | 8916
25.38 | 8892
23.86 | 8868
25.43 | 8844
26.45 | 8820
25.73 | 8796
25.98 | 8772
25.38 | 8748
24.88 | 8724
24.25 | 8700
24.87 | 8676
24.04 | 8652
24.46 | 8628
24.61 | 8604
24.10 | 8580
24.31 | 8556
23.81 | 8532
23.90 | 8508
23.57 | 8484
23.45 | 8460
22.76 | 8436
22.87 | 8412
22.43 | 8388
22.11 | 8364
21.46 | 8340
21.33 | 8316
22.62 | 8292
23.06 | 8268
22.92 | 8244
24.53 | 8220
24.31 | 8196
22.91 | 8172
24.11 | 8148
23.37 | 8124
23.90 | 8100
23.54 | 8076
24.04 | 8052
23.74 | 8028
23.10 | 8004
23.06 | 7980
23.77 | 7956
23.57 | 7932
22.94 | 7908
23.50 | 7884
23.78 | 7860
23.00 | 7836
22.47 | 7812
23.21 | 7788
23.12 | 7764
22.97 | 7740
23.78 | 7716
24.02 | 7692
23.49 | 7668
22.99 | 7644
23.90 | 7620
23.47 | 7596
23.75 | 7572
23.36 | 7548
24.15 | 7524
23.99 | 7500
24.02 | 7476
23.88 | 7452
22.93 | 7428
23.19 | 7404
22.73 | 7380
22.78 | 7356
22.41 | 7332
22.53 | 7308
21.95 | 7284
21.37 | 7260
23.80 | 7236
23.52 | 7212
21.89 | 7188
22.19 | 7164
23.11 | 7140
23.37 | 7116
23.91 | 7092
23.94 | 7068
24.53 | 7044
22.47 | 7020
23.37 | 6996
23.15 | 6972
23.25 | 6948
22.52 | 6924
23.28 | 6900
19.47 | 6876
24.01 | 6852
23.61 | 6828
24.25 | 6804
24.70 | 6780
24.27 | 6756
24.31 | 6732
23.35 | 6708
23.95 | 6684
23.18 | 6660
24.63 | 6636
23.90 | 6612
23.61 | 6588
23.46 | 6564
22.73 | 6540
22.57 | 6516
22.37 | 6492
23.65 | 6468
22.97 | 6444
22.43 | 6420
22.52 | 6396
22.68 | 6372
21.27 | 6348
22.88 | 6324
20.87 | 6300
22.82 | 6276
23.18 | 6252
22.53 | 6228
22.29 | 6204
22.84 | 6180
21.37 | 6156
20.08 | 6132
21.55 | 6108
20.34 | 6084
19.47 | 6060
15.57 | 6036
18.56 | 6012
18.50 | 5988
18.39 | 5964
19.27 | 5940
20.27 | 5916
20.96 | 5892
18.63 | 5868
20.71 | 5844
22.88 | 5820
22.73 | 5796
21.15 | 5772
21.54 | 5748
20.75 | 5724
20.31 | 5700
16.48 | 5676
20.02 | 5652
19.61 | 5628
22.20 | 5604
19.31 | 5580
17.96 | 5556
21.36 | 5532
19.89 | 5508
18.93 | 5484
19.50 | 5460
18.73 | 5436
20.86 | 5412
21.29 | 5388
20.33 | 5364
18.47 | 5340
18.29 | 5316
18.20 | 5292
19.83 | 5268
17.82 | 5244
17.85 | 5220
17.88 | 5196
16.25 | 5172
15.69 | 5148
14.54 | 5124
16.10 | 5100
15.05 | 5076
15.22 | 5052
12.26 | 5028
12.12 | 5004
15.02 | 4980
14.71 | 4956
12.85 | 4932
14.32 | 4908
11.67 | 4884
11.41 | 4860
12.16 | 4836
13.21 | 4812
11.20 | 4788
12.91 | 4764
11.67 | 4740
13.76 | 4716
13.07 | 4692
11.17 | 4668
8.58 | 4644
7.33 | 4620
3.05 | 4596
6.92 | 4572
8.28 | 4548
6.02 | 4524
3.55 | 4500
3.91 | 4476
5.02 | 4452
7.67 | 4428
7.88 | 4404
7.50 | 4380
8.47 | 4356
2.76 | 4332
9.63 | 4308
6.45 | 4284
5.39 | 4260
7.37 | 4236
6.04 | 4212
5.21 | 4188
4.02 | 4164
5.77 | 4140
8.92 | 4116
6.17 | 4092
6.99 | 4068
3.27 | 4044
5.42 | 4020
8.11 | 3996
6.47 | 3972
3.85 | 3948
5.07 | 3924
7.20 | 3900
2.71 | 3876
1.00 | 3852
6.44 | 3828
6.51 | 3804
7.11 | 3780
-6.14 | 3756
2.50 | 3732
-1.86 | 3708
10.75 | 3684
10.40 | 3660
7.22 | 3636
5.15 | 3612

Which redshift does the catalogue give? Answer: 0.17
